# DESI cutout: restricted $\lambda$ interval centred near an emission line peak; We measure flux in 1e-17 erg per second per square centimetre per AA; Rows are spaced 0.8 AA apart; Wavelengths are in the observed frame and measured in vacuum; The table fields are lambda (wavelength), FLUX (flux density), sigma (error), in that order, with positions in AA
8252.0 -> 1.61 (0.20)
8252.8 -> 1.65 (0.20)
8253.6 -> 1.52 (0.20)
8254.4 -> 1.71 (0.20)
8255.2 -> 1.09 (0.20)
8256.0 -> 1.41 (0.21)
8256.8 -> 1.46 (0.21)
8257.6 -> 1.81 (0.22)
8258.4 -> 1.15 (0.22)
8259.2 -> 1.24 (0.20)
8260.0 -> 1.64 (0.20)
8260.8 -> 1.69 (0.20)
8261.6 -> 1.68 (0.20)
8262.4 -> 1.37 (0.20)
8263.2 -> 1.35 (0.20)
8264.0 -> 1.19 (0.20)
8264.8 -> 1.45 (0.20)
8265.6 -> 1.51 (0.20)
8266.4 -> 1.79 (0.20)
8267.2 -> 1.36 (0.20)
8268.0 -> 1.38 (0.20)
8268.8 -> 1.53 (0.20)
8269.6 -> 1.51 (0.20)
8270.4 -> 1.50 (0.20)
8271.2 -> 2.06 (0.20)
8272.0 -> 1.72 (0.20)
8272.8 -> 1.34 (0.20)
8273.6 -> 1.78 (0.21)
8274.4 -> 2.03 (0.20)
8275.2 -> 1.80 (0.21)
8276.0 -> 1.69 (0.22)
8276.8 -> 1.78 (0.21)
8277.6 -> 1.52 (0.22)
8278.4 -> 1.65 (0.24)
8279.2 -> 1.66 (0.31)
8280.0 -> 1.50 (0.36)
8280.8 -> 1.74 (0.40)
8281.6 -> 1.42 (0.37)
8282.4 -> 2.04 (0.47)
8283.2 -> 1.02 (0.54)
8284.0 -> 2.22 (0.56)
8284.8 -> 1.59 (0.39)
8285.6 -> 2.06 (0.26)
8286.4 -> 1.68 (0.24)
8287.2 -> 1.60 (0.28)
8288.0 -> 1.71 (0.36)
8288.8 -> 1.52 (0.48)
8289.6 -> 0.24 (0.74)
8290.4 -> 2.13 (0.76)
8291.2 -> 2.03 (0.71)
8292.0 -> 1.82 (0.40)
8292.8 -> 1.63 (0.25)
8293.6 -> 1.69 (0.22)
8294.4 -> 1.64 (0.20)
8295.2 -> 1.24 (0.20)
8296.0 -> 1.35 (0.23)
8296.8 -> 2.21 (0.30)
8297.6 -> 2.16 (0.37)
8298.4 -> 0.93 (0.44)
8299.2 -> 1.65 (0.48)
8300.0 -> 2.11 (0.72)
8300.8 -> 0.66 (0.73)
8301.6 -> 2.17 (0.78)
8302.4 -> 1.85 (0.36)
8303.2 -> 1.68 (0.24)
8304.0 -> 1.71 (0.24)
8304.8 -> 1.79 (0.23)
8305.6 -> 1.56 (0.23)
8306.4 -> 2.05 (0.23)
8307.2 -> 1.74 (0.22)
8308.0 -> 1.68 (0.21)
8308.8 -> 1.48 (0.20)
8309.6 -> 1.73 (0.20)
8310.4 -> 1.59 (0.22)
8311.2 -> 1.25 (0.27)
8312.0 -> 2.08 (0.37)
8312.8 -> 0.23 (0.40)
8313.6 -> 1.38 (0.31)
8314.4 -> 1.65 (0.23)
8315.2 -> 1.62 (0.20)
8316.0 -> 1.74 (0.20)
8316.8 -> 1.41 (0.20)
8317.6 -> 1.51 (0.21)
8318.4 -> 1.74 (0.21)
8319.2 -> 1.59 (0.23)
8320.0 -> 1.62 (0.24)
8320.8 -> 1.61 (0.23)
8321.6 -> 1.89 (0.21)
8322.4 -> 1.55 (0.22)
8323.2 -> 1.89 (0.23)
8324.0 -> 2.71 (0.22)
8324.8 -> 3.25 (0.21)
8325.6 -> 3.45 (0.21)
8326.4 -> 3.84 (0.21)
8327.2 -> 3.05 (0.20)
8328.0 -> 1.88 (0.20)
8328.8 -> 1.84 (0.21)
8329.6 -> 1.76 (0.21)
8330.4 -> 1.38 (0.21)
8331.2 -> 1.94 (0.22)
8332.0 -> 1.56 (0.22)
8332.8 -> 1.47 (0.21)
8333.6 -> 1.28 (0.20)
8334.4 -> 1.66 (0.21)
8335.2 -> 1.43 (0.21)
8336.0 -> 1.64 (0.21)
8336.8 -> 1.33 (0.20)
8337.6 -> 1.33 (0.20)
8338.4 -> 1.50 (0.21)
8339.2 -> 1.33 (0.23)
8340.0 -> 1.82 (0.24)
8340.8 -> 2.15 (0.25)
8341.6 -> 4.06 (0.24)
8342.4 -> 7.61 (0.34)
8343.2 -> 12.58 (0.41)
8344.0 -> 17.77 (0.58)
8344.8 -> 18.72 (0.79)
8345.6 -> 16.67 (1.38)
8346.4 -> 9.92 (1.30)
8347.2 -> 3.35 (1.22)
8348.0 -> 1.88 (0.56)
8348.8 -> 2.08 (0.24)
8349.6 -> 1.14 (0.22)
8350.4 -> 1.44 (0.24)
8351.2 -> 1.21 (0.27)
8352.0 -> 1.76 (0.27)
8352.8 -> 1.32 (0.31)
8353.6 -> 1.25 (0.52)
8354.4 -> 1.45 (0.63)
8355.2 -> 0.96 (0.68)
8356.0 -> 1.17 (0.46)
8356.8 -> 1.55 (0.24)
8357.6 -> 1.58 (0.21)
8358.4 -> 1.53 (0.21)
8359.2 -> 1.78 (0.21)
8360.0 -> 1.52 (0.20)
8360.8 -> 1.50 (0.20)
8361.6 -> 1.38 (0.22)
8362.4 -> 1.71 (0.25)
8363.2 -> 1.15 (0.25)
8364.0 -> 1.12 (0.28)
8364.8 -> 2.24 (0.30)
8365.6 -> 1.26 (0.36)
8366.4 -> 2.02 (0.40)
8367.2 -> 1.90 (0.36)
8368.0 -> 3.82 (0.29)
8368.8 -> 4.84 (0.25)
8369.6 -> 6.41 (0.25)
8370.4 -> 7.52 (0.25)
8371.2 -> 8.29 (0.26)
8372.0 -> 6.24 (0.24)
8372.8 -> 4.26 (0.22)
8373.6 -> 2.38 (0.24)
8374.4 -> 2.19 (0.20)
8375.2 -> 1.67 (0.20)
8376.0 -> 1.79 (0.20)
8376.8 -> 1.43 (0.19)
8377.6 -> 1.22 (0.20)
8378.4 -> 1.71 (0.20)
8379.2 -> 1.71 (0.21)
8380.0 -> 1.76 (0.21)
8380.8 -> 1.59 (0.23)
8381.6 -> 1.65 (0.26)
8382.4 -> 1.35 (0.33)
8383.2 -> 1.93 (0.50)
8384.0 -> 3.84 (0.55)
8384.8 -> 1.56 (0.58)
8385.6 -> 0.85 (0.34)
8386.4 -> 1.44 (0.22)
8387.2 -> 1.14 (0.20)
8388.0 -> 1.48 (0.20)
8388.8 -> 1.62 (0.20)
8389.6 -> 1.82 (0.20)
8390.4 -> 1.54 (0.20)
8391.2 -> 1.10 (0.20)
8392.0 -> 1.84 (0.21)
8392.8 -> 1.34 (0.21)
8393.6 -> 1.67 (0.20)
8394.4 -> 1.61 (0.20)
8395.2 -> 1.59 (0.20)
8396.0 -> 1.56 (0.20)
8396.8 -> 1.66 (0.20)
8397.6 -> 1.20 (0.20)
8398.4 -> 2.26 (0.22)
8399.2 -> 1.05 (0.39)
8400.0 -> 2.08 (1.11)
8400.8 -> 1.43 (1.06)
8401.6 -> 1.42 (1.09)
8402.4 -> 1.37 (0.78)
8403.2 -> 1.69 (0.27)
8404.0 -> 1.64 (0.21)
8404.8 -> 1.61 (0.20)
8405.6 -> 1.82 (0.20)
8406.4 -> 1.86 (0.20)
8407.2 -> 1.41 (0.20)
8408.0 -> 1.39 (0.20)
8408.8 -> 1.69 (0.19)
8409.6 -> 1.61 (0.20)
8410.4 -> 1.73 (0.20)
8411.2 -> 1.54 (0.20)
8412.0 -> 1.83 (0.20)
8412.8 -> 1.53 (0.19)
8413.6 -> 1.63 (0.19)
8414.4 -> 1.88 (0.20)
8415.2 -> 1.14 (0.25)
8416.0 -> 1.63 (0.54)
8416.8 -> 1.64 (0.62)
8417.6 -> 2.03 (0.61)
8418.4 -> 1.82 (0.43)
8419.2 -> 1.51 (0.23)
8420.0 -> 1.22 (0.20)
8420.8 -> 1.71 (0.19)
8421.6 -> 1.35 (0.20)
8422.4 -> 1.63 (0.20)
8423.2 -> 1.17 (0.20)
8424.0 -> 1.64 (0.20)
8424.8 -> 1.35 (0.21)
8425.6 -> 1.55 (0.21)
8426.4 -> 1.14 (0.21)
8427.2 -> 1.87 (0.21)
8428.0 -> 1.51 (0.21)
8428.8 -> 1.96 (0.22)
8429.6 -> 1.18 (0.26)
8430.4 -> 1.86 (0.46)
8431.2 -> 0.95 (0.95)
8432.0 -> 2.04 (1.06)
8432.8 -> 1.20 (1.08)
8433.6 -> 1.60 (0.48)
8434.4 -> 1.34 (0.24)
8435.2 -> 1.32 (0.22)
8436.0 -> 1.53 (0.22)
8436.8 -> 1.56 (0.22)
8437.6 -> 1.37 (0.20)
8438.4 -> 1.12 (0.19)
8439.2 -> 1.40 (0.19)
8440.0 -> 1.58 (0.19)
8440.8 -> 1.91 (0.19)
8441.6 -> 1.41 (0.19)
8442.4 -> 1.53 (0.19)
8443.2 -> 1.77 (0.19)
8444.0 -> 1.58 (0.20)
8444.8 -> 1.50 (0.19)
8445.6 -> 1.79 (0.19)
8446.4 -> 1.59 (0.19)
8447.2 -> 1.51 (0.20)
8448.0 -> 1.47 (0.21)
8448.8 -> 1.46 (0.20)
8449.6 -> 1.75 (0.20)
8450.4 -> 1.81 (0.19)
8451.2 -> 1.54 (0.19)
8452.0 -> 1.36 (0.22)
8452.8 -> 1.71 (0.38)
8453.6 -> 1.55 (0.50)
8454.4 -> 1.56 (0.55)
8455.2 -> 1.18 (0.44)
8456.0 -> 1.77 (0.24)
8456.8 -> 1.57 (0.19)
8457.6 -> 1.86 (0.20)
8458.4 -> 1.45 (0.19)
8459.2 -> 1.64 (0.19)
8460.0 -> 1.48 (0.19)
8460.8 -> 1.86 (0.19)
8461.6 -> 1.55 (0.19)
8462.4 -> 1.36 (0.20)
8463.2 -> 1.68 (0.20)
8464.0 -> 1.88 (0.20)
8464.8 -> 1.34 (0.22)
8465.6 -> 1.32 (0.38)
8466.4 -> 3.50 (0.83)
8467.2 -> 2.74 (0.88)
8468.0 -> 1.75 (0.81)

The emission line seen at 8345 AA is Halpha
